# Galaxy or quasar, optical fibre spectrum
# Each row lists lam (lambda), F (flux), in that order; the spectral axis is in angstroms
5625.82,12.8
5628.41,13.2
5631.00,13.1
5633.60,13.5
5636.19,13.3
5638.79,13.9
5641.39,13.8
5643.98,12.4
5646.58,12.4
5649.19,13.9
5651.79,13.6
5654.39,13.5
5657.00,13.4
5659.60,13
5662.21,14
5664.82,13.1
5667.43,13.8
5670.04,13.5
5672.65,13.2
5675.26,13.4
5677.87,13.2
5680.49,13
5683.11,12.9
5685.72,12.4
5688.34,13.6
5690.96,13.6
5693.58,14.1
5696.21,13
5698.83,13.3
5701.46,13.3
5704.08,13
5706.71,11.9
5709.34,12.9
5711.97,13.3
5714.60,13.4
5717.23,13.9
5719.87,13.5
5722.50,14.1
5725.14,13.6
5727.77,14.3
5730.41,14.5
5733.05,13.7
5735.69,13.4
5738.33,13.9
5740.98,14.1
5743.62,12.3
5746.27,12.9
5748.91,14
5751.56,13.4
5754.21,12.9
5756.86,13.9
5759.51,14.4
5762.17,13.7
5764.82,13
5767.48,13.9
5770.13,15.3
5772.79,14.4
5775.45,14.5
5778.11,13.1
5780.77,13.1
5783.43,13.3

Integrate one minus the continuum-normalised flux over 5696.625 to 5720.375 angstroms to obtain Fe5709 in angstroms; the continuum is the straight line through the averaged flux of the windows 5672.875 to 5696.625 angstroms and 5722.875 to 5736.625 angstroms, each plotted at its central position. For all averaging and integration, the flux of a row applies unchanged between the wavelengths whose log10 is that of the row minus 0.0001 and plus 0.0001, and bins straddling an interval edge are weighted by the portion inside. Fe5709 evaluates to 0.8 angstroms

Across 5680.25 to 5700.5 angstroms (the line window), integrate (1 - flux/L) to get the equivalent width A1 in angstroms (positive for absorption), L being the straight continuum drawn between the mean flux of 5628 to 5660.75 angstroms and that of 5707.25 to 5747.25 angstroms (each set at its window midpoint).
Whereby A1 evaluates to 0.30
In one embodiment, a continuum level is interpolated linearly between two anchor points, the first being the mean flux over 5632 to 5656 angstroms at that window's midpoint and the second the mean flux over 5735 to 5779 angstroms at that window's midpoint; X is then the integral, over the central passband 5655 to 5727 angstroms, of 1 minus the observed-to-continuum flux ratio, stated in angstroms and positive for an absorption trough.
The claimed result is 1.01 angstroms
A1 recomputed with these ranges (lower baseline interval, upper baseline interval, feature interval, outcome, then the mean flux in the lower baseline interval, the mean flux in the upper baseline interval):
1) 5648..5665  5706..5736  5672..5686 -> 0.5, 13.5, 13.6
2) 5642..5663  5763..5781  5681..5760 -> 1.3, 13.3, 13.9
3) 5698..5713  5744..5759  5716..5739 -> -1.3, 12.9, 13.4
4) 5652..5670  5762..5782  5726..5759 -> 0.4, 13.5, 13.9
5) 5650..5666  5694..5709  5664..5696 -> -0.3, 13.5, 13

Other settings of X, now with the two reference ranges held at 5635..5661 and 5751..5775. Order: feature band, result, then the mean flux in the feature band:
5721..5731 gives -0.3 angstroms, 14.1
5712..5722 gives 0.1 angstroms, 13.6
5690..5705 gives 0.2 angstroms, 13.4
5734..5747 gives 0.4 angstroms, 13.3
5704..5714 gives 0.6 angstroms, 12.8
